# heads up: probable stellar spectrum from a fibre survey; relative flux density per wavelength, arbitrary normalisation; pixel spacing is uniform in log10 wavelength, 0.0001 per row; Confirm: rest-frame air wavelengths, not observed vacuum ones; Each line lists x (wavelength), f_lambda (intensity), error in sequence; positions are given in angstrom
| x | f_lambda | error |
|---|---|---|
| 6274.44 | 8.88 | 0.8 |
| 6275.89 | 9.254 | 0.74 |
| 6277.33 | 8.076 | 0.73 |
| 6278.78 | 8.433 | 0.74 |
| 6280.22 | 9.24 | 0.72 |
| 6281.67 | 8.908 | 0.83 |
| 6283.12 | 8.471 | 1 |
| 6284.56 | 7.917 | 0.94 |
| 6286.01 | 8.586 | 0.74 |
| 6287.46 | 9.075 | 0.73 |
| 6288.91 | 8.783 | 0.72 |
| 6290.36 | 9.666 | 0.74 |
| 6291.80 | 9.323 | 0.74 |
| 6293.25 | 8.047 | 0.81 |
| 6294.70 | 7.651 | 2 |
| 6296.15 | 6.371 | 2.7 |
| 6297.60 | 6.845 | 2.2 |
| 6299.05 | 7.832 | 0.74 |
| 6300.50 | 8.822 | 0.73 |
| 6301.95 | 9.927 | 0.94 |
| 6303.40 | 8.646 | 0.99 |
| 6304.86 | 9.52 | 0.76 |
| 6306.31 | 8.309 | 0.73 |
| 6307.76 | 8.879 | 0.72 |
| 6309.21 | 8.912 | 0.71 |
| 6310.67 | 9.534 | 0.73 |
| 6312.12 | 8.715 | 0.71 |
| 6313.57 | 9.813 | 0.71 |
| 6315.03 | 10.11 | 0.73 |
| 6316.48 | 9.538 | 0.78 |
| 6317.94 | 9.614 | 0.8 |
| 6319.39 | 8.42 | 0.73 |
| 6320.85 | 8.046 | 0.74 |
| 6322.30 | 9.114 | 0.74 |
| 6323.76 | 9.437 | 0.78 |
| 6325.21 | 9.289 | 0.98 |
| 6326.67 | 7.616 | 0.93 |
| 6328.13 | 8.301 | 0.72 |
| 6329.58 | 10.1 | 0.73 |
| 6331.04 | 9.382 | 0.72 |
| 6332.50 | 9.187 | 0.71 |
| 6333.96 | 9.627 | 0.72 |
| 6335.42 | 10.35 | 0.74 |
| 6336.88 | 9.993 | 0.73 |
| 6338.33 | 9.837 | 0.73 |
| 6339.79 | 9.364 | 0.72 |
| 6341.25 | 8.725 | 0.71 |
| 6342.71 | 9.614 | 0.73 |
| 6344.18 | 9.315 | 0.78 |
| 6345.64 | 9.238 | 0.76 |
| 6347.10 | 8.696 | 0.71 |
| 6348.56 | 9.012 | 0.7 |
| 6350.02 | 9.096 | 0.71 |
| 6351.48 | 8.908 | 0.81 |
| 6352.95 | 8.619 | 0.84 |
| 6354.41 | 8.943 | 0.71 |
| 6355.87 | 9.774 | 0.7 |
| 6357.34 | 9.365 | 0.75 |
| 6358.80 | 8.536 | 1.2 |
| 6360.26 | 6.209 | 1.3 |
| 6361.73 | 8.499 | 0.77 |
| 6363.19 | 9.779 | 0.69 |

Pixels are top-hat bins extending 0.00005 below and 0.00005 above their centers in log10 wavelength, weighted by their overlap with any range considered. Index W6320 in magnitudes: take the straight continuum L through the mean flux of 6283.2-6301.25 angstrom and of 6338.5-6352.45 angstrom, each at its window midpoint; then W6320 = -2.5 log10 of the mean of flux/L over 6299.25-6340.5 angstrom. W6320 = -0.06 mag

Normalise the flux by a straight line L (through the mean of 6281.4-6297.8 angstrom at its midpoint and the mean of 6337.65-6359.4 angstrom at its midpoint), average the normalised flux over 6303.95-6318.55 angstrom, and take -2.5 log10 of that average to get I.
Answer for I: -0.08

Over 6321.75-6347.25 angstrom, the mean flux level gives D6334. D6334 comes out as 9.3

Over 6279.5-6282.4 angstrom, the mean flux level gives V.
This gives 9.06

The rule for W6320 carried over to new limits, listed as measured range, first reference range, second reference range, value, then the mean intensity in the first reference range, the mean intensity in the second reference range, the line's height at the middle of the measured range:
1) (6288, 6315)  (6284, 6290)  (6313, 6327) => 0.023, 8.66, 9.13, 8.87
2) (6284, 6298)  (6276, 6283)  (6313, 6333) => 0.070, 8.7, 9.13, 8.81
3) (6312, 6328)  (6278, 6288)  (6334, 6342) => 0.033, 8.65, 9.66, 9.33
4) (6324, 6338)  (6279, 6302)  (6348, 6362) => -0.090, 8.42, 8.7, 8.6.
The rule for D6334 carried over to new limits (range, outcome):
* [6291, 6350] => 8.98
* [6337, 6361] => 8.98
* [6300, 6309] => 9.02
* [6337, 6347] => 9.35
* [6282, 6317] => 8.72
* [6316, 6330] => 8.91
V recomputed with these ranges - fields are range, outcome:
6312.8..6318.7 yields 9.75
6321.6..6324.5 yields 9.28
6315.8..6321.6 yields 8.9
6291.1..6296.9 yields 7.83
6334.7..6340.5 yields 9.9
